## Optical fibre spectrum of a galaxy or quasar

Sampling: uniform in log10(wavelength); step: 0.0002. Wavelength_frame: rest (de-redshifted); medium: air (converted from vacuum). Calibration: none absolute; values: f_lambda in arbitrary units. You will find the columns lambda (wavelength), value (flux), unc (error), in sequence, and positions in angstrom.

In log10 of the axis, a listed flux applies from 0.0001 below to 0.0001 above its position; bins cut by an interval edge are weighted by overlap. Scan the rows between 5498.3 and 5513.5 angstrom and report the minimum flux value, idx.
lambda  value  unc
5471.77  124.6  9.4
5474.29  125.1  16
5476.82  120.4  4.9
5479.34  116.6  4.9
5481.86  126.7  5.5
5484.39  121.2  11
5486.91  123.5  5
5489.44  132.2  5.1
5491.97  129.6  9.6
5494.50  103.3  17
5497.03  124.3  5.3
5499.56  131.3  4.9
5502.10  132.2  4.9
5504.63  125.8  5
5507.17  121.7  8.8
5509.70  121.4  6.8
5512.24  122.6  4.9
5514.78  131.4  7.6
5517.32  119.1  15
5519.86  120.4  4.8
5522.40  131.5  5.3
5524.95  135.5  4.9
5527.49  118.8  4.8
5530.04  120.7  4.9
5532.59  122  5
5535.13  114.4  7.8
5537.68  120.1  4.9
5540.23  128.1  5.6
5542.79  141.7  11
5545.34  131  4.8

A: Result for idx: 121.4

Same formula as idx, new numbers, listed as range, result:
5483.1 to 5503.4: 103.3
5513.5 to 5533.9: 118.8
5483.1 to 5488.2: 121.2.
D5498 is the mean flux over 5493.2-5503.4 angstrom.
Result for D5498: 123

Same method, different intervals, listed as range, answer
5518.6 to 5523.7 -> 126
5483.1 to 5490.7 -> 126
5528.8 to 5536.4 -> 119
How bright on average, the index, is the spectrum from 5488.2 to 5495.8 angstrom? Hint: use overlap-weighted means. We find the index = 122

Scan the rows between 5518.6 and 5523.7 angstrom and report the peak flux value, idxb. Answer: 131.5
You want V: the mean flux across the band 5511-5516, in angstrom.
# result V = 127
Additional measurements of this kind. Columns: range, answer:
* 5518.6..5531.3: 125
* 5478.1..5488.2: 122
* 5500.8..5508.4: 126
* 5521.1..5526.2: 133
